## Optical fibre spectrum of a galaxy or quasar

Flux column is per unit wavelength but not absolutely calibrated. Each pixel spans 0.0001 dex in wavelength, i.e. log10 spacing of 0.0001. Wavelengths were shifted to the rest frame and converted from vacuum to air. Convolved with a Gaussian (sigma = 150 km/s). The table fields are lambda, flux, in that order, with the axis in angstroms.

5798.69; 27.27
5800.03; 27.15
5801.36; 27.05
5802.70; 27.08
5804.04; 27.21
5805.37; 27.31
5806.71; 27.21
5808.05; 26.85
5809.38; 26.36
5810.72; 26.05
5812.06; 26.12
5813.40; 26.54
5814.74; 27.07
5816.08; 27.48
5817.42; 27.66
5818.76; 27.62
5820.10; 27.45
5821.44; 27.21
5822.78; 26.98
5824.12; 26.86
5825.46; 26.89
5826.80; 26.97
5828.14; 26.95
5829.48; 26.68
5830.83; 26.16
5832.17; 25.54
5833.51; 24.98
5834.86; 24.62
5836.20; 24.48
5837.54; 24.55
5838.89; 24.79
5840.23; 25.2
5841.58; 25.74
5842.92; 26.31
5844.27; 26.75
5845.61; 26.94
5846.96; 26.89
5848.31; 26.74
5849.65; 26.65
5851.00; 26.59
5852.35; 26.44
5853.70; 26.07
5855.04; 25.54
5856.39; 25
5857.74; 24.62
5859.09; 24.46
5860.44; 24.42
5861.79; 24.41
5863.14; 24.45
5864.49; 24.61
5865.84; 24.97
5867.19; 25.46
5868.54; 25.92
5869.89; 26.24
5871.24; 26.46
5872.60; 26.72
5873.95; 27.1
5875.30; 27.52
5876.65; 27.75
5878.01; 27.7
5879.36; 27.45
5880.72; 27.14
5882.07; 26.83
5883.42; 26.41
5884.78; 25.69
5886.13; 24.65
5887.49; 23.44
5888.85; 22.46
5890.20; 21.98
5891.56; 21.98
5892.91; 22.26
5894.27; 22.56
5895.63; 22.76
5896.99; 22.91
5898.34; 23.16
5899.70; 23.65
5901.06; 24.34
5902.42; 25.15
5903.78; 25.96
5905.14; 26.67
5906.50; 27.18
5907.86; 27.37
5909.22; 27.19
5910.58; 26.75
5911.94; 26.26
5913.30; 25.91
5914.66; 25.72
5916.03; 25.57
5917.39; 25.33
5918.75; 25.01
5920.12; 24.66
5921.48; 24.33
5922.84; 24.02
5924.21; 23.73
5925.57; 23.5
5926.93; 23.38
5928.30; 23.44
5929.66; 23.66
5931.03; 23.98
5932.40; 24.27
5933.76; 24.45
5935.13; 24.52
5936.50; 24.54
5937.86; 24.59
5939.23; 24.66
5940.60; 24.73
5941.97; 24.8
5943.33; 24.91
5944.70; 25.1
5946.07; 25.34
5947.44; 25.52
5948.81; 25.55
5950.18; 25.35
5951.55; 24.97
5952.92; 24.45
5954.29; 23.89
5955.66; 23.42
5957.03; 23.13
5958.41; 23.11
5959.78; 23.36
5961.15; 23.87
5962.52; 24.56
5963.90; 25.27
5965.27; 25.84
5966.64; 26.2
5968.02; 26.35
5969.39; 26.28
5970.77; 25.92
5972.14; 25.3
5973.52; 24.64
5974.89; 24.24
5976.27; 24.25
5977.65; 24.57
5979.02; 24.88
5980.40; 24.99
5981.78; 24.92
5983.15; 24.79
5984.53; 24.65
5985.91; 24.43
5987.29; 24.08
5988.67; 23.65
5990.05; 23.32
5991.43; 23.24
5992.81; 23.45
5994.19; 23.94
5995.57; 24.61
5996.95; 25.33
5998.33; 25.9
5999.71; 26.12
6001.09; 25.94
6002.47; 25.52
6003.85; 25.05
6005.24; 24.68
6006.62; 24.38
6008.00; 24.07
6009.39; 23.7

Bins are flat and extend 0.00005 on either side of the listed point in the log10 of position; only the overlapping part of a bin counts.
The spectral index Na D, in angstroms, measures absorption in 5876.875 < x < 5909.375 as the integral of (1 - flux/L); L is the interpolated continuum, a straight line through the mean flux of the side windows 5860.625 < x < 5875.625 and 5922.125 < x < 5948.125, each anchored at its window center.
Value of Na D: 0.45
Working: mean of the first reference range 25.7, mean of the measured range 24.9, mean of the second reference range 24.4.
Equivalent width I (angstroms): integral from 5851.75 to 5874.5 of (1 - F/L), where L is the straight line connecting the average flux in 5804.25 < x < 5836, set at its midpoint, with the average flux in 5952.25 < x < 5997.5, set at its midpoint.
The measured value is 0.53 angstroms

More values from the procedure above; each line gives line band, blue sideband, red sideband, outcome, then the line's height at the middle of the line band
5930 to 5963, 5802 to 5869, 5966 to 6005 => 1.0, 25.2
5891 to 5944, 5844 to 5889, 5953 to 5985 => 1.5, 25.3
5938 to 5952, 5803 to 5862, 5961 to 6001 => 0.1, 25.2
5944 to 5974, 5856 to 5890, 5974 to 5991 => -0.3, 24.6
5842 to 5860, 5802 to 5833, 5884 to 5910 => -0.2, 25.8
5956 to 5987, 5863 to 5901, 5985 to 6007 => -0.1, 24.7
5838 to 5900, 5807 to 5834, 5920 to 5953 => 1.2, 25.8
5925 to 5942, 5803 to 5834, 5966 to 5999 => 0.8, 25.4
